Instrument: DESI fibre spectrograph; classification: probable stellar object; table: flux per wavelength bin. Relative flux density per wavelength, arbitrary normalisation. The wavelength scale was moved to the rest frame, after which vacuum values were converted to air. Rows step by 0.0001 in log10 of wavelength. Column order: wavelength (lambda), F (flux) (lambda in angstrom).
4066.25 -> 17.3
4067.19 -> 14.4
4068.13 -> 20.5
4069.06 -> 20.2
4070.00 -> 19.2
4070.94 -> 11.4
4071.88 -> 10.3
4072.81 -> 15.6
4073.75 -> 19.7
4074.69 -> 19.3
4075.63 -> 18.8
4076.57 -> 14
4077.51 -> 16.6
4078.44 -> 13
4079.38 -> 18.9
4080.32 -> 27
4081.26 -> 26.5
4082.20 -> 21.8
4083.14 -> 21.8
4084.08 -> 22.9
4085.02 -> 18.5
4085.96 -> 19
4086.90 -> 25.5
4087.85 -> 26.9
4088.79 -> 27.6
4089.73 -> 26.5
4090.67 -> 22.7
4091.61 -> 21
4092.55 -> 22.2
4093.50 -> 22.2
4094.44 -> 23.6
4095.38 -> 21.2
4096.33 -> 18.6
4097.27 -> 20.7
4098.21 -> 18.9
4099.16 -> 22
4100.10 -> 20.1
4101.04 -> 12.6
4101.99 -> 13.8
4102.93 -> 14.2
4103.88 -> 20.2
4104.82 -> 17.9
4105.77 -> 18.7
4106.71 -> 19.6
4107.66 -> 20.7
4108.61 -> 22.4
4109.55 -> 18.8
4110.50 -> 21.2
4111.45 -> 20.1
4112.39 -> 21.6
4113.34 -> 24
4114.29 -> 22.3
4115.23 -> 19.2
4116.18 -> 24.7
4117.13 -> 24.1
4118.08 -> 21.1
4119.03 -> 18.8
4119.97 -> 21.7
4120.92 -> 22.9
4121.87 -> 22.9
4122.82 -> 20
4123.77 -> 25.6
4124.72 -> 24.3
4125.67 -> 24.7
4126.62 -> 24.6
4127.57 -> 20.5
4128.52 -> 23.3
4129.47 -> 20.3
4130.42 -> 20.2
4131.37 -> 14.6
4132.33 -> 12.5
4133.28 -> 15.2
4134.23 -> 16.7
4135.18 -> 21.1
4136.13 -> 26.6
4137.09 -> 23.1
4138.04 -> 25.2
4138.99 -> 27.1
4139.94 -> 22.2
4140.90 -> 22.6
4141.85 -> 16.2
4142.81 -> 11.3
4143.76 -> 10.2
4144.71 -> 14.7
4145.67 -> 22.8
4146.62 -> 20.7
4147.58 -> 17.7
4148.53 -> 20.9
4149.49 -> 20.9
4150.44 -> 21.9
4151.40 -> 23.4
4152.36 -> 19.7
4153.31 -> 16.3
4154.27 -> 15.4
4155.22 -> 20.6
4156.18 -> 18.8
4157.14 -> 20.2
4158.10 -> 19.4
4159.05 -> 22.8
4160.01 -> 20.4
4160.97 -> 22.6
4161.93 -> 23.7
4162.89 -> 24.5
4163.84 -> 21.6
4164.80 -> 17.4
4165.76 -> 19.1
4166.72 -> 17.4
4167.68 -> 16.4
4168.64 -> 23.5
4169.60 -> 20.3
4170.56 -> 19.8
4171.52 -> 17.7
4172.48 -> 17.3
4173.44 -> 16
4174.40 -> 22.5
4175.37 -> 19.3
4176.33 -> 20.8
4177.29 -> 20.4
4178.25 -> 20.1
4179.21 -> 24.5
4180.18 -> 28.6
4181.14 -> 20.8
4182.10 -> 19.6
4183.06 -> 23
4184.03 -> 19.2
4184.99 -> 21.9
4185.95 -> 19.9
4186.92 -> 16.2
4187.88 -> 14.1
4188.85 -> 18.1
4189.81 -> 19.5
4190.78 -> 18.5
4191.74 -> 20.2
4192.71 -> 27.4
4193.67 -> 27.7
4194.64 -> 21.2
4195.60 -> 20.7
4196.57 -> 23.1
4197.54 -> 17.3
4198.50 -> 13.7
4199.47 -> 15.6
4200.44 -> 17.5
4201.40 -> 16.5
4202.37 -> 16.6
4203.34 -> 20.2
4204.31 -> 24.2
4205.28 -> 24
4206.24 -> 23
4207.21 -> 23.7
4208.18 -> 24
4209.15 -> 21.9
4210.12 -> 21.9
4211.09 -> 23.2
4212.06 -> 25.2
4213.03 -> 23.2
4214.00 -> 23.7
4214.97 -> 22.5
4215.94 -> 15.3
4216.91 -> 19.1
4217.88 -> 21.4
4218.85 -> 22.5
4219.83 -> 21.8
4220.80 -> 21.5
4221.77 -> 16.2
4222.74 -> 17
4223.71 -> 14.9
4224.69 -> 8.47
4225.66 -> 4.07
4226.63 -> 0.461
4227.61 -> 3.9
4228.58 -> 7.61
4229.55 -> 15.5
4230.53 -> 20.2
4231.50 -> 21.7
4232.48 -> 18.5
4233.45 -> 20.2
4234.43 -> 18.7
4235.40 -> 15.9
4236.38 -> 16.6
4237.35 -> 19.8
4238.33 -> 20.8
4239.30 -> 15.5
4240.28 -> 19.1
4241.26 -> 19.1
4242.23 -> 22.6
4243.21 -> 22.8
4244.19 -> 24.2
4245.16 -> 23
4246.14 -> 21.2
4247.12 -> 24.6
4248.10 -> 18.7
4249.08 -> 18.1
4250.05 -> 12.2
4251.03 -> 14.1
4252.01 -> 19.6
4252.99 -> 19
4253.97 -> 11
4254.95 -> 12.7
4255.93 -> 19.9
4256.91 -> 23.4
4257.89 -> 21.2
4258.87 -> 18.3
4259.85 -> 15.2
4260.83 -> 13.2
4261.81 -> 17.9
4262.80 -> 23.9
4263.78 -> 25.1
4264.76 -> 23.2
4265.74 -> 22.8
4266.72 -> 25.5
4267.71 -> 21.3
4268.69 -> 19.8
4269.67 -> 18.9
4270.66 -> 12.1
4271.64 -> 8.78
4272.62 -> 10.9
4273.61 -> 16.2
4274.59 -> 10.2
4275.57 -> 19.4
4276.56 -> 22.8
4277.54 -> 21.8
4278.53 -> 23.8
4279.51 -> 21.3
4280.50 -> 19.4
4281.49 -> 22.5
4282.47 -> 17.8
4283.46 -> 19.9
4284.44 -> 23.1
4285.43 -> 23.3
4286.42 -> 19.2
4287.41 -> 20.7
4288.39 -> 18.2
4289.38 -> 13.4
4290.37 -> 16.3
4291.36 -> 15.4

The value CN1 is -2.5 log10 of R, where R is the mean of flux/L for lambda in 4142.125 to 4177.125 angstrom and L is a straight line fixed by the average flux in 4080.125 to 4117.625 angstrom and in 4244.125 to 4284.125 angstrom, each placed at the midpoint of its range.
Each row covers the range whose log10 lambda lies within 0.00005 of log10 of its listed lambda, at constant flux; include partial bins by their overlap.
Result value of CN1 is 0.06 mag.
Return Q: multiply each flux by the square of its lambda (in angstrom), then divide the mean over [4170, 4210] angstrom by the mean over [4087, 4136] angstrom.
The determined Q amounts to 1.02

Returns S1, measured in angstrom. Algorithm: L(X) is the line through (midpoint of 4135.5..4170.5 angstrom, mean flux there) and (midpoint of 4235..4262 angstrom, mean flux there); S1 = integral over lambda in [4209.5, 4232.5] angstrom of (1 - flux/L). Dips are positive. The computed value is 2.4 angstrom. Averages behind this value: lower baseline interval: 20.2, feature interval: 17.1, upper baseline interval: 18.6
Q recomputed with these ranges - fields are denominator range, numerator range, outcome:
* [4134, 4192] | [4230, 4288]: 1.00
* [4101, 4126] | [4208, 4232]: 0.88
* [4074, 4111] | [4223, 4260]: 0.89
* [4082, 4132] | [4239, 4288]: 0.98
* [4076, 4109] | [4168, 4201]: 1.03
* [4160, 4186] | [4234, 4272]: 0.95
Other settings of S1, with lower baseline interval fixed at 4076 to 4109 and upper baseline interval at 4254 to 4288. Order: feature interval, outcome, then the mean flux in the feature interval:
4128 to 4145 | 0.9 angstrom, 19.1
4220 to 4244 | 4.2 angstrom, 16.1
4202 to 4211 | -1.2 angstrom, 22.3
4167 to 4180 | -0.1 angstrom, 20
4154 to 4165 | -0.4 angstrom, 20.8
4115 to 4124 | -0.8 angstrom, 22.1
